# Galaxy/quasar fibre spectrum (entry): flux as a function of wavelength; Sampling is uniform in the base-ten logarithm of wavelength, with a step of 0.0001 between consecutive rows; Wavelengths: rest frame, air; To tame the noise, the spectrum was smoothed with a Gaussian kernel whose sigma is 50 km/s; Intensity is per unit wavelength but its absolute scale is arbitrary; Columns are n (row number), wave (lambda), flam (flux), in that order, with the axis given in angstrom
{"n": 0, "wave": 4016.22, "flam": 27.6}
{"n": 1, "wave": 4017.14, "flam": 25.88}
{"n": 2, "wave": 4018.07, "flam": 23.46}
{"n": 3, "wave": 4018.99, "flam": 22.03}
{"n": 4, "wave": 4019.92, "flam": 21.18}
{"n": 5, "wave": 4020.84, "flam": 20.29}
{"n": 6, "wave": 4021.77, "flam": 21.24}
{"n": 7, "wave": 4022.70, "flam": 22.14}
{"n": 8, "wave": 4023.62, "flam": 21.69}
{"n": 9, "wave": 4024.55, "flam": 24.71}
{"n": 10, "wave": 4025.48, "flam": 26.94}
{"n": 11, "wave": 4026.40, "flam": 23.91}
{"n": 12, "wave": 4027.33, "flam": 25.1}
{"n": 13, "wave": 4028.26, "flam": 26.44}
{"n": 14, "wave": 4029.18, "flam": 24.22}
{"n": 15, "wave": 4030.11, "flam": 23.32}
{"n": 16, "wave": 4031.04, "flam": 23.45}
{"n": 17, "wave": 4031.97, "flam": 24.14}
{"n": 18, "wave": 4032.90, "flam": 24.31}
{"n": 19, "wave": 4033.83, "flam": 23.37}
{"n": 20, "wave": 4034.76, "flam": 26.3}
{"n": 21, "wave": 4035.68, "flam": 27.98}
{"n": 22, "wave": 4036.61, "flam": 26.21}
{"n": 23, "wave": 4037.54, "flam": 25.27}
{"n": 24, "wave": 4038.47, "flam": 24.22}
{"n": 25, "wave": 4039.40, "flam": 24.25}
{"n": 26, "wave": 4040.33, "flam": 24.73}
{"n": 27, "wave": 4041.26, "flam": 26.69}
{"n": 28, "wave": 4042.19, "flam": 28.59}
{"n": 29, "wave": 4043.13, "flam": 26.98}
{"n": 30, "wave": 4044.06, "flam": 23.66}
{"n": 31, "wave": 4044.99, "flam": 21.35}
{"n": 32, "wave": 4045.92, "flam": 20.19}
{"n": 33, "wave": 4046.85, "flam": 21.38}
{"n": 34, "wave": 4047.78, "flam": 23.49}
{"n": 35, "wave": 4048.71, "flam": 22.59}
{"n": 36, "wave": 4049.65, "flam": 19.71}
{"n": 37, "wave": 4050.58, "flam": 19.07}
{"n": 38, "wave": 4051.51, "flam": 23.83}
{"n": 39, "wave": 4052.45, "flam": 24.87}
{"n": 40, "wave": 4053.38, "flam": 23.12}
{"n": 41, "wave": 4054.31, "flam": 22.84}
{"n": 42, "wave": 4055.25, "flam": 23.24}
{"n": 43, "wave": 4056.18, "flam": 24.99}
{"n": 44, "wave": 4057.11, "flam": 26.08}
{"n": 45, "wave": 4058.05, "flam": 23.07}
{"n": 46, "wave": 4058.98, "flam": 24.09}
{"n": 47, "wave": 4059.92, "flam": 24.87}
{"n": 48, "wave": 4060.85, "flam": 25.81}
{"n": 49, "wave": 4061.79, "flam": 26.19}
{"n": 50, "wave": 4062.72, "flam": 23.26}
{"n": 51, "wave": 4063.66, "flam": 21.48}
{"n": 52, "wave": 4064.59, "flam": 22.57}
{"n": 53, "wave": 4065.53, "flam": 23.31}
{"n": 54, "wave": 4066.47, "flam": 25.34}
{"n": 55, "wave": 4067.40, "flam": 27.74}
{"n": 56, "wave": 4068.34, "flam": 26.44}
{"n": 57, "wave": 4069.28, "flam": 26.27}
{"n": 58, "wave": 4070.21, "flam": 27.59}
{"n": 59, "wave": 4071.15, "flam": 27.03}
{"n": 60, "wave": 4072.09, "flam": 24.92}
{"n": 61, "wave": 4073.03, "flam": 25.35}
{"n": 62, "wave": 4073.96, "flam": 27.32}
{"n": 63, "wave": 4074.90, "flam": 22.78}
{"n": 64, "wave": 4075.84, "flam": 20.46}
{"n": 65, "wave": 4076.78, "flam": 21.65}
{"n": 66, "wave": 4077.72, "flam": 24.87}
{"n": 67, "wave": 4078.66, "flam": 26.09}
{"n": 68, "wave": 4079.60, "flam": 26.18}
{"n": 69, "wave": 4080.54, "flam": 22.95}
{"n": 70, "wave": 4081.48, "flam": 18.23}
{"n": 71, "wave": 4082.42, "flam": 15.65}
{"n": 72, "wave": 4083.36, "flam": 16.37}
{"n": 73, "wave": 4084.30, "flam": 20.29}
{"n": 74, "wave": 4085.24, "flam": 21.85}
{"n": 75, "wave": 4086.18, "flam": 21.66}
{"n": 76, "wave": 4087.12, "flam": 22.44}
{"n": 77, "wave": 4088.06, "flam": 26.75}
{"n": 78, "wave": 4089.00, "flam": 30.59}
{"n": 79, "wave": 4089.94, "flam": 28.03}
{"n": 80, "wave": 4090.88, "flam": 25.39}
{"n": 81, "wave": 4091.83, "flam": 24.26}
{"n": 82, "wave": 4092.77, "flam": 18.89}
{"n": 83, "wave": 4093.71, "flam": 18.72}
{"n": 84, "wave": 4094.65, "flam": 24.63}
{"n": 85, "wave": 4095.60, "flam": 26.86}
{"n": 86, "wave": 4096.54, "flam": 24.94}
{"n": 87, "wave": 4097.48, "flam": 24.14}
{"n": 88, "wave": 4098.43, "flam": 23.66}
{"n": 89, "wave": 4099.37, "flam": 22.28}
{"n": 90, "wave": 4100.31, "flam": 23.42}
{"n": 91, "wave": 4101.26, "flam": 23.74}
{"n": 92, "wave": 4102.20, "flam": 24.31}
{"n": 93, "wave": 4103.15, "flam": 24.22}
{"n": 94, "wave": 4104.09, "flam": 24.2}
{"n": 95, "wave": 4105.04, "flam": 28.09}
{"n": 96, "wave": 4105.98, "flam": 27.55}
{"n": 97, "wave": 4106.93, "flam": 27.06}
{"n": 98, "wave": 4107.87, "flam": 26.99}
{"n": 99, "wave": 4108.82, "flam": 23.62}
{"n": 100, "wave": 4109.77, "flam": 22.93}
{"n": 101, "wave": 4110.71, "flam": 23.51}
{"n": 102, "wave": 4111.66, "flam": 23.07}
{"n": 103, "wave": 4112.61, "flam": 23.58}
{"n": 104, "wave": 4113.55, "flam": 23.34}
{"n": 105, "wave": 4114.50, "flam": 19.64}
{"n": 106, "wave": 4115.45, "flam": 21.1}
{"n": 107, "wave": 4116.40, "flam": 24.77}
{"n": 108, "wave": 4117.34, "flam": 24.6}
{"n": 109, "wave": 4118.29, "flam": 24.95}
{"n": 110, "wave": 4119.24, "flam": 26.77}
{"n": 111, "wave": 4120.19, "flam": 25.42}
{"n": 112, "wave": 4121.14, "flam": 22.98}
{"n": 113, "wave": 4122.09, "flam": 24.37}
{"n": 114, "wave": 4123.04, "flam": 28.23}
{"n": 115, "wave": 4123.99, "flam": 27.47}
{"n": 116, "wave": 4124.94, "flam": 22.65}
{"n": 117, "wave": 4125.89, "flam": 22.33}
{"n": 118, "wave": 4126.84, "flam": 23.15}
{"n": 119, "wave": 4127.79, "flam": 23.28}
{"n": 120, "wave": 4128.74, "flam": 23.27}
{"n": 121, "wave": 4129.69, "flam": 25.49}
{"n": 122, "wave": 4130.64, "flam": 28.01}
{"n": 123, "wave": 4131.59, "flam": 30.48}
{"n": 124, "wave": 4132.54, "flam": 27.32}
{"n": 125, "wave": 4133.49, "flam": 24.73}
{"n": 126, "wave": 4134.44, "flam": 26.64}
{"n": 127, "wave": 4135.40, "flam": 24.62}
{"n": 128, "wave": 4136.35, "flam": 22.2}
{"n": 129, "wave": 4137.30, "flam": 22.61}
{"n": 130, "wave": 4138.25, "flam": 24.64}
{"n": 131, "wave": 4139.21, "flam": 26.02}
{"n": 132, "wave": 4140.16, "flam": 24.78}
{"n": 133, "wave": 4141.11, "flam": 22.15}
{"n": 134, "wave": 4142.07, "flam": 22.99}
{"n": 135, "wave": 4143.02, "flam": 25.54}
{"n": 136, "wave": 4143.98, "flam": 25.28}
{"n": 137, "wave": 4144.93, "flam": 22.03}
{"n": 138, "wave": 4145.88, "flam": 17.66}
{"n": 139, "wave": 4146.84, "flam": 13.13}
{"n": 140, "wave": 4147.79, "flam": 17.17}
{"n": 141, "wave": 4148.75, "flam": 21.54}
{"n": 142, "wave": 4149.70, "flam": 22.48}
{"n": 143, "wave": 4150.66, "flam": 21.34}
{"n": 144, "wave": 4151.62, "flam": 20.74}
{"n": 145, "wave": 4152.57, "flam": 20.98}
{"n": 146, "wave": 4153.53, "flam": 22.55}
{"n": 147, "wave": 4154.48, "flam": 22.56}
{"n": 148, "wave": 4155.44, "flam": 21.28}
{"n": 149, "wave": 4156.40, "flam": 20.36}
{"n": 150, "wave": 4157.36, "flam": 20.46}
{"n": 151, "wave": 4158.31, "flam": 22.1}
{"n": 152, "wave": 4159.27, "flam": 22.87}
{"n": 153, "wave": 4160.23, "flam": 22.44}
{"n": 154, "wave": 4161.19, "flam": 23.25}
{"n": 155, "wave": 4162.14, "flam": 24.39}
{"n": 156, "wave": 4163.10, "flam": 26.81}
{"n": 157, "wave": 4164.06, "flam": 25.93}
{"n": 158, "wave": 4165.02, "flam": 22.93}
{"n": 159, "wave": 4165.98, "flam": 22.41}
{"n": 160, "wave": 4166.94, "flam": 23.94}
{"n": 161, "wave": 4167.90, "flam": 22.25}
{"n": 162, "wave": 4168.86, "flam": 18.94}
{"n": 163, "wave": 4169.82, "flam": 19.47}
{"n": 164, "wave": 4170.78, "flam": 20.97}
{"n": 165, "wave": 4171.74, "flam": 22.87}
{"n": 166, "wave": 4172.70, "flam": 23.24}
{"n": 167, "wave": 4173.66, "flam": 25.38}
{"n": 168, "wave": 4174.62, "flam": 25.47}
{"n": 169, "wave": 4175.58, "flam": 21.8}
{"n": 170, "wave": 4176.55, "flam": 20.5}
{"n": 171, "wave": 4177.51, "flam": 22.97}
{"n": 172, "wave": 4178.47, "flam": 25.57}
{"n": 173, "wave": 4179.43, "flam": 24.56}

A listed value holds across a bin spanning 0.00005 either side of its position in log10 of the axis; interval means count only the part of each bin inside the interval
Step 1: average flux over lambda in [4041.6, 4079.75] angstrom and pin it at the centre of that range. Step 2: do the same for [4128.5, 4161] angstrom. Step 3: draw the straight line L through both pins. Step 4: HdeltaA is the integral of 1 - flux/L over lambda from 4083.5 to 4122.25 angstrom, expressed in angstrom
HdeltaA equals -0.9 angstrom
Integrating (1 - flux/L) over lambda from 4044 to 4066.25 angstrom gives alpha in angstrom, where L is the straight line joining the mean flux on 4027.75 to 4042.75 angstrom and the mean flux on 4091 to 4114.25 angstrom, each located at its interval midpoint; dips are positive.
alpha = 1.55 angstrom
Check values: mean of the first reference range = 25.2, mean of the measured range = 23.1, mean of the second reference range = 24.1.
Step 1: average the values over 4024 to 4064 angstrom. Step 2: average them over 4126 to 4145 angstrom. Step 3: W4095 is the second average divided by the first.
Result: 1.02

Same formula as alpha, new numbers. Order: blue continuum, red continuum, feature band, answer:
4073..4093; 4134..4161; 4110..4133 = -2.10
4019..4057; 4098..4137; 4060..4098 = 0.53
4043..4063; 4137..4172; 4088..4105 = -1.19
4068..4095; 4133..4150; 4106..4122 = -0.77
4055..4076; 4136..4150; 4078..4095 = 0.96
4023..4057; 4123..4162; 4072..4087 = 0.95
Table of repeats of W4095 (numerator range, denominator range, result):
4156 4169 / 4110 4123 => 0.96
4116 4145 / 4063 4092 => 1.04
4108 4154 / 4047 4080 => 0.97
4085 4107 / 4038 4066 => 1.03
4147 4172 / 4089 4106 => 0.90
